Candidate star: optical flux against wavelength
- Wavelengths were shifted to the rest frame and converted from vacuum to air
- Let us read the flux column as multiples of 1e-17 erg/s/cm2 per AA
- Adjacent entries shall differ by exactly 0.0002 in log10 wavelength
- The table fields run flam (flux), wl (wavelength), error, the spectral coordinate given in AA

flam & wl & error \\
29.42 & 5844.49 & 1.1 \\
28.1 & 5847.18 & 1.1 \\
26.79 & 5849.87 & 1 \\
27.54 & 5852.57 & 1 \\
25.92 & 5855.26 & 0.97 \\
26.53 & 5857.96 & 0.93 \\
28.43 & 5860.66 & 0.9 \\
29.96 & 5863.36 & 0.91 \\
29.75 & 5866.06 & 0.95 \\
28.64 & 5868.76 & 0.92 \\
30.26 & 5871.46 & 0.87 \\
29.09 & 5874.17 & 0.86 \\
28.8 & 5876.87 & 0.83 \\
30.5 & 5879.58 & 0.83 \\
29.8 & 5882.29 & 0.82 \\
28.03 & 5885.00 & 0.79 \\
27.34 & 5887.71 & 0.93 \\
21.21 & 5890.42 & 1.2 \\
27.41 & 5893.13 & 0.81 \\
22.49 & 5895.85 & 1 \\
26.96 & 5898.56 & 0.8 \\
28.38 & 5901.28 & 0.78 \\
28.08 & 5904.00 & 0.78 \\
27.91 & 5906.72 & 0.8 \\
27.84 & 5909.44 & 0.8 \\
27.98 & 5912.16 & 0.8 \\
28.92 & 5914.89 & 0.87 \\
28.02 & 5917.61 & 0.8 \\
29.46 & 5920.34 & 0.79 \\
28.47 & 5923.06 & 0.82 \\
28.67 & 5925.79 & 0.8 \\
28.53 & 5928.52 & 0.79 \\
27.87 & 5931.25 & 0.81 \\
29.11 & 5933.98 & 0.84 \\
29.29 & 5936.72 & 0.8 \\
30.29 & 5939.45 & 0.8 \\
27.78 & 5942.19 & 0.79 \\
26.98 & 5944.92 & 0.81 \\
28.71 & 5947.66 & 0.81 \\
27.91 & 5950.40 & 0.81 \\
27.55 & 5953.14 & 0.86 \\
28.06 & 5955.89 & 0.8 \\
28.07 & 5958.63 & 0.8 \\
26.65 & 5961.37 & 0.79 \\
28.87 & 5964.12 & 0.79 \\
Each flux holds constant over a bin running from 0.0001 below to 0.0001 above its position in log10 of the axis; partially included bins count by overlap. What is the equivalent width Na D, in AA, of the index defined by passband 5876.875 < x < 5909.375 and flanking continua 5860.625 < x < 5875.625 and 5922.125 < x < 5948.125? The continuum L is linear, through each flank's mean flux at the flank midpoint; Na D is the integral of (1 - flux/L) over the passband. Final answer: 2.14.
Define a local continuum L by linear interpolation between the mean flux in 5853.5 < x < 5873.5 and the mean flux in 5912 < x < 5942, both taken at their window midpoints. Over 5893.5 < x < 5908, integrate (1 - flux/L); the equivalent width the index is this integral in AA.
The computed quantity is 0.9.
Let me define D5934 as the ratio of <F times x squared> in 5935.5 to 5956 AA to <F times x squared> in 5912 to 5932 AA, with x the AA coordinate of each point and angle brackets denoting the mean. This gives 1.00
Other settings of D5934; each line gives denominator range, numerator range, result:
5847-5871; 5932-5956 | 1.04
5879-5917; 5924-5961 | 1.05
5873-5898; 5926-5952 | 1.07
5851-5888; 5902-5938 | 1.01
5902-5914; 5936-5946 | 1.03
